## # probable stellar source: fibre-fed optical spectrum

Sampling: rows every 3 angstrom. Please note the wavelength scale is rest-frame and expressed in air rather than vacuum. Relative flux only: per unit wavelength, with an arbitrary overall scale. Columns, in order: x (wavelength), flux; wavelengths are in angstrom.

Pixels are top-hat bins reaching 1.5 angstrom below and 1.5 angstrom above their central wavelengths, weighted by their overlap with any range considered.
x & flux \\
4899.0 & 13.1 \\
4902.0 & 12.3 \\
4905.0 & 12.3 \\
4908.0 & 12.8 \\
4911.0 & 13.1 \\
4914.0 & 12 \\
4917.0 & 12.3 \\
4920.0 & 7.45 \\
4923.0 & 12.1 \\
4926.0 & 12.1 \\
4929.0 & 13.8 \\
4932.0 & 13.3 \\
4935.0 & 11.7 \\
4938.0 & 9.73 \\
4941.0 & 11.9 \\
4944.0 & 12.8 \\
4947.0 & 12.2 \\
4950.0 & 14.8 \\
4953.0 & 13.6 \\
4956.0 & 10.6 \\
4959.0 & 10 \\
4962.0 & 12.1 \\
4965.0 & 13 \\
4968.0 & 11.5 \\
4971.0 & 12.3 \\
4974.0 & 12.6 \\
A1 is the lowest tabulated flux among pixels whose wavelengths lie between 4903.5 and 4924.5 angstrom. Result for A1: 7.45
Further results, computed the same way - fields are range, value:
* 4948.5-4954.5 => 13.6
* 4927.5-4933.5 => 13.3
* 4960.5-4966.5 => 12.1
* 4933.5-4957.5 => 9.73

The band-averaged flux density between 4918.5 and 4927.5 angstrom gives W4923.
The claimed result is 10.5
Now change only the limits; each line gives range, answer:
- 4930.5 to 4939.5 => 11.6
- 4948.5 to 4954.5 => 14.2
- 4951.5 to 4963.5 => 11.6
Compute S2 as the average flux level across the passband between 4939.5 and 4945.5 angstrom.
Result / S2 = 12.4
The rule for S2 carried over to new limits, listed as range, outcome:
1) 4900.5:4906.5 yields 12.3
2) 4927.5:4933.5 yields 13.6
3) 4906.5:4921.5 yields 11.5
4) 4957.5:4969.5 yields 11.7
